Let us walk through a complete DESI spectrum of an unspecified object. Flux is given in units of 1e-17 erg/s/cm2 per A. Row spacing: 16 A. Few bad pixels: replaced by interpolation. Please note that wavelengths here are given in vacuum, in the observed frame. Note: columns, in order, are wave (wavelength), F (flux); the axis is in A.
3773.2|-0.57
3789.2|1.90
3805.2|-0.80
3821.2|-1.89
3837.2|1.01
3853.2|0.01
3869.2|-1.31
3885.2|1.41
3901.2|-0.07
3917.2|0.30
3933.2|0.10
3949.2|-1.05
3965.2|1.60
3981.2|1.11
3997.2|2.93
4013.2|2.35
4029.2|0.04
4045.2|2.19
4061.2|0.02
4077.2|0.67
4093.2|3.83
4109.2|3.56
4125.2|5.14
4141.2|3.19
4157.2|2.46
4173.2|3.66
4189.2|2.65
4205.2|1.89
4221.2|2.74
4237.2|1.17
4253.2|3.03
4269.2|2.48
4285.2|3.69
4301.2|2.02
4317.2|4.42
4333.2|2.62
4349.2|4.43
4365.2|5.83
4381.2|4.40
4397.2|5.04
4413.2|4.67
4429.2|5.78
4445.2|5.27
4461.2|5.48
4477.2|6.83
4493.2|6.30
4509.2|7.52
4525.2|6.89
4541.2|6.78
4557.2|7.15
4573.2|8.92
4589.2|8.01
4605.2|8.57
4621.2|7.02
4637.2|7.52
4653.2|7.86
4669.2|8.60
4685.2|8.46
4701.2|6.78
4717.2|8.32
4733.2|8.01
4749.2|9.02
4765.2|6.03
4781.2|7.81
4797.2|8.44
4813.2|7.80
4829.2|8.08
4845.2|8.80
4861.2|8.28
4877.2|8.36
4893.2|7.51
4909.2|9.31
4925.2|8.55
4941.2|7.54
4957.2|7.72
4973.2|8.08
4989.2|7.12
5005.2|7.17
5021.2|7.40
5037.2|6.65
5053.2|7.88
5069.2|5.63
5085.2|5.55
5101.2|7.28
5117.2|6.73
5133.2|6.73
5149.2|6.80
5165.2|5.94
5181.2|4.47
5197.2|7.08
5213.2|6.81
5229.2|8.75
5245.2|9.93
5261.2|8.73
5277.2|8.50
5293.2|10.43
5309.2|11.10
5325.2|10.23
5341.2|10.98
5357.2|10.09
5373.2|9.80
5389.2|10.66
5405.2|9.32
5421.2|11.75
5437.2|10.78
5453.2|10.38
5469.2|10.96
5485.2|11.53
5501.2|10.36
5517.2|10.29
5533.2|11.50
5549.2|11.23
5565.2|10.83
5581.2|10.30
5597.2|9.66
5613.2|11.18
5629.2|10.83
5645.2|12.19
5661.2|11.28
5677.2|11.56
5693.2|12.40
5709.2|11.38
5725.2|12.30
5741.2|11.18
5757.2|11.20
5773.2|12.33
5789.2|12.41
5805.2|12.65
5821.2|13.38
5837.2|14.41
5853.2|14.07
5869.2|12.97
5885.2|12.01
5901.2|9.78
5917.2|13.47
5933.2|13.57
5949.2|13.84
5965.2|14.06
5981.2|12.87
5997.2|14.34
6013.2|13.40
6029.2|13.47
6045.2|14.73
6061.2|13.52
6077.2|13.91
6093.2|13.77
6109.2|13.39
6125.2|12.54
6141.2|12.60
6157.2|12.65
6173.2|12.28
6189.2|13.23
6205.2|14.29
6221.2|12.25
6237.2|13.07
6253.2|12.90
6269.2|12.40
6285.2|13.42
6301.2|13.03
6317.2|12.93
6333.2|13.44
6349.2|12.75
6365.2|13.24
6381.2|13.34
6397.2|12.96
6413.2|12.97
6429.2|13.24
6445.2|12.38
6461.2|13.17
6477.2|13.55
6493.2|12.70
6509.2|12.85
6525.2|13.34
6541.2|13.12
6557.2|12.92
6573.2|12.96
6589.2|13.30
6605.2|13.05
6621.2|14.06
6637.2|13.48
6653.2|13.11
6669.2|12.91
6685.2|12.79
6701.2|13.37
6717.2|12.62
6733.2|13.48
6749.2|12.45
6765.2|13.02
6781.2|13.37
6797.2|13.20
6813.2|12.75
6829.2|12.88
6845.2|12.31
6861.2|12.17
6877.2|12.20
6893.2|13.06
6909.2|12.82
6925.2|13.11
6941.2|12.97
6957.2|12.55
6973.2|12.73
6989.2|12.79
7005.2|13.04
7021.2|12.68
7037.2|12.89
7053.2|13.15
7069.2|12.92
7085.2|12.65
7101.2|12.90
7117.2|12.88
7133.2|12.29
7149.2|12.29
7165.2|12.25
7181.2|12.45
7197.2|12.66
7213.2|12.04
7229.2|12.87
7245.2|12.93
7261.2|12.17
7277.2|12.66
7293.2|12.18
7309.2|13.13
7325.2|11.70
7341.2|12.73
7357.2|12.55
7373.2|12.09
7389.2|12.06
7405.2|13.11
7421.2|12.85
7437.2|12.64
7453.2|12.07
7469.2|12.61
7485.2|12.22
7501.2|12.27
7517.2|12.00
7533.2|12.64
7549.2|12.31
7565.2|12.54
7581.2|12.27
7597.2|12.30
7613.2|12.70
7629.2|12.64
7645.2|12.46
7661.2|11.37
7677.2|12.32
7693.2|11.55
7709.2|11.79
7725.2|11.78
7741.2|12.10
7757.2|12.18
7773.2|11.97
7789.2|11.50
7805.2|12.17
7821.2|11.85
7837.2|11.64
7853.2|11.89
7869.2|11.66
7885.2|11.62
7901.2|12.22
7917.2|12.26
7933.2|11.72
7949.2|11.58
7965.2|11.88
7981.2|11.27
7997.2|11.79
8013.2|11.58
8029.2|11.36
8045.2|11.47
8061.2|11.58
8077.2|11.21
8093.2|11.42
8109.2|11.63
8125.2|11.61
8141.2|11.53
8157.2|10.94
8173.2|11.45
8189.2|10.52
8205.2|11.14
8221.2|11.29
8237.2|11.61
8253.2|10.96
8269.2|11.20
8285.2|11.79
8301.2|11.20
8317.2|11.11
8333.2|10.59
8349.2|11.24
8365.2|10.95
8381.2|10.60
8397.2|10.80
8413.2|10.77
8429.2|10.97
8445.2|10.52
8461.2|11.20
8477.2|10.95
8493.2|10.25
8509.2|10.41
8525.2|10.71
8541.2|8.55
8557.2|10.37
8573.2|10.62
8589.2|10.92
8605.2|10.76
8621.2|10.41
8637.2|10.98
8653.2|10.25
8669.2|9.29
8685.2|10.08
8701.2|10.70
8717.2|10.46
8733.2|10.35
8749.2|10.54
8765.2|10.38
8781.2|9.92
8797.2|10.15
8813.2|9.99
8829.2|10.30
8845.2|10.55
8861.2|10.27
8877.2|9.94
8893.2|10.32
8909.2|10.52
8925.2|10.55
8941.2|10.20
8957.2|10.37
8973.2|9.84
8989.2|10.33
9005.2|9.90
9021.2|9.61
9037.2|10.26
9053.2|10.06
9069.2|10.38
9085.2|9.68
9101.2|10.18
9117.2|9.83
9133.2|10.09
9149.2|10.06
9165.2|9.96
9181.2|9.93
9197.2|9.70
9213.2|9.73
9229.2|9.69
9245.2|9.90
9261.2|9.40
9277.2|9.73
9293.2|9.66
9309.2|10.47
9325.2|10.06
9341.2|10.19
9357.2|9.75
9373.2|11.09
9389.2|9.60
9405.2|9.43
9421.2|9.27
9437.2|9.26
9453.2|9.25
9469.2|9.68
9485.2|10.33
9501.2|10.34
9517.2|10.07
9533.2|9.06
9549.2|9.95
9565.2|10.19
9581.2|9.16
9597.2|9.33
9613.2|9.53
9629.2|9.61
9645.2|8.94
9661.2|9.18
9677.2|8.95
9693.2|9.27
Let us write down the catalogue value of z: 0.000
